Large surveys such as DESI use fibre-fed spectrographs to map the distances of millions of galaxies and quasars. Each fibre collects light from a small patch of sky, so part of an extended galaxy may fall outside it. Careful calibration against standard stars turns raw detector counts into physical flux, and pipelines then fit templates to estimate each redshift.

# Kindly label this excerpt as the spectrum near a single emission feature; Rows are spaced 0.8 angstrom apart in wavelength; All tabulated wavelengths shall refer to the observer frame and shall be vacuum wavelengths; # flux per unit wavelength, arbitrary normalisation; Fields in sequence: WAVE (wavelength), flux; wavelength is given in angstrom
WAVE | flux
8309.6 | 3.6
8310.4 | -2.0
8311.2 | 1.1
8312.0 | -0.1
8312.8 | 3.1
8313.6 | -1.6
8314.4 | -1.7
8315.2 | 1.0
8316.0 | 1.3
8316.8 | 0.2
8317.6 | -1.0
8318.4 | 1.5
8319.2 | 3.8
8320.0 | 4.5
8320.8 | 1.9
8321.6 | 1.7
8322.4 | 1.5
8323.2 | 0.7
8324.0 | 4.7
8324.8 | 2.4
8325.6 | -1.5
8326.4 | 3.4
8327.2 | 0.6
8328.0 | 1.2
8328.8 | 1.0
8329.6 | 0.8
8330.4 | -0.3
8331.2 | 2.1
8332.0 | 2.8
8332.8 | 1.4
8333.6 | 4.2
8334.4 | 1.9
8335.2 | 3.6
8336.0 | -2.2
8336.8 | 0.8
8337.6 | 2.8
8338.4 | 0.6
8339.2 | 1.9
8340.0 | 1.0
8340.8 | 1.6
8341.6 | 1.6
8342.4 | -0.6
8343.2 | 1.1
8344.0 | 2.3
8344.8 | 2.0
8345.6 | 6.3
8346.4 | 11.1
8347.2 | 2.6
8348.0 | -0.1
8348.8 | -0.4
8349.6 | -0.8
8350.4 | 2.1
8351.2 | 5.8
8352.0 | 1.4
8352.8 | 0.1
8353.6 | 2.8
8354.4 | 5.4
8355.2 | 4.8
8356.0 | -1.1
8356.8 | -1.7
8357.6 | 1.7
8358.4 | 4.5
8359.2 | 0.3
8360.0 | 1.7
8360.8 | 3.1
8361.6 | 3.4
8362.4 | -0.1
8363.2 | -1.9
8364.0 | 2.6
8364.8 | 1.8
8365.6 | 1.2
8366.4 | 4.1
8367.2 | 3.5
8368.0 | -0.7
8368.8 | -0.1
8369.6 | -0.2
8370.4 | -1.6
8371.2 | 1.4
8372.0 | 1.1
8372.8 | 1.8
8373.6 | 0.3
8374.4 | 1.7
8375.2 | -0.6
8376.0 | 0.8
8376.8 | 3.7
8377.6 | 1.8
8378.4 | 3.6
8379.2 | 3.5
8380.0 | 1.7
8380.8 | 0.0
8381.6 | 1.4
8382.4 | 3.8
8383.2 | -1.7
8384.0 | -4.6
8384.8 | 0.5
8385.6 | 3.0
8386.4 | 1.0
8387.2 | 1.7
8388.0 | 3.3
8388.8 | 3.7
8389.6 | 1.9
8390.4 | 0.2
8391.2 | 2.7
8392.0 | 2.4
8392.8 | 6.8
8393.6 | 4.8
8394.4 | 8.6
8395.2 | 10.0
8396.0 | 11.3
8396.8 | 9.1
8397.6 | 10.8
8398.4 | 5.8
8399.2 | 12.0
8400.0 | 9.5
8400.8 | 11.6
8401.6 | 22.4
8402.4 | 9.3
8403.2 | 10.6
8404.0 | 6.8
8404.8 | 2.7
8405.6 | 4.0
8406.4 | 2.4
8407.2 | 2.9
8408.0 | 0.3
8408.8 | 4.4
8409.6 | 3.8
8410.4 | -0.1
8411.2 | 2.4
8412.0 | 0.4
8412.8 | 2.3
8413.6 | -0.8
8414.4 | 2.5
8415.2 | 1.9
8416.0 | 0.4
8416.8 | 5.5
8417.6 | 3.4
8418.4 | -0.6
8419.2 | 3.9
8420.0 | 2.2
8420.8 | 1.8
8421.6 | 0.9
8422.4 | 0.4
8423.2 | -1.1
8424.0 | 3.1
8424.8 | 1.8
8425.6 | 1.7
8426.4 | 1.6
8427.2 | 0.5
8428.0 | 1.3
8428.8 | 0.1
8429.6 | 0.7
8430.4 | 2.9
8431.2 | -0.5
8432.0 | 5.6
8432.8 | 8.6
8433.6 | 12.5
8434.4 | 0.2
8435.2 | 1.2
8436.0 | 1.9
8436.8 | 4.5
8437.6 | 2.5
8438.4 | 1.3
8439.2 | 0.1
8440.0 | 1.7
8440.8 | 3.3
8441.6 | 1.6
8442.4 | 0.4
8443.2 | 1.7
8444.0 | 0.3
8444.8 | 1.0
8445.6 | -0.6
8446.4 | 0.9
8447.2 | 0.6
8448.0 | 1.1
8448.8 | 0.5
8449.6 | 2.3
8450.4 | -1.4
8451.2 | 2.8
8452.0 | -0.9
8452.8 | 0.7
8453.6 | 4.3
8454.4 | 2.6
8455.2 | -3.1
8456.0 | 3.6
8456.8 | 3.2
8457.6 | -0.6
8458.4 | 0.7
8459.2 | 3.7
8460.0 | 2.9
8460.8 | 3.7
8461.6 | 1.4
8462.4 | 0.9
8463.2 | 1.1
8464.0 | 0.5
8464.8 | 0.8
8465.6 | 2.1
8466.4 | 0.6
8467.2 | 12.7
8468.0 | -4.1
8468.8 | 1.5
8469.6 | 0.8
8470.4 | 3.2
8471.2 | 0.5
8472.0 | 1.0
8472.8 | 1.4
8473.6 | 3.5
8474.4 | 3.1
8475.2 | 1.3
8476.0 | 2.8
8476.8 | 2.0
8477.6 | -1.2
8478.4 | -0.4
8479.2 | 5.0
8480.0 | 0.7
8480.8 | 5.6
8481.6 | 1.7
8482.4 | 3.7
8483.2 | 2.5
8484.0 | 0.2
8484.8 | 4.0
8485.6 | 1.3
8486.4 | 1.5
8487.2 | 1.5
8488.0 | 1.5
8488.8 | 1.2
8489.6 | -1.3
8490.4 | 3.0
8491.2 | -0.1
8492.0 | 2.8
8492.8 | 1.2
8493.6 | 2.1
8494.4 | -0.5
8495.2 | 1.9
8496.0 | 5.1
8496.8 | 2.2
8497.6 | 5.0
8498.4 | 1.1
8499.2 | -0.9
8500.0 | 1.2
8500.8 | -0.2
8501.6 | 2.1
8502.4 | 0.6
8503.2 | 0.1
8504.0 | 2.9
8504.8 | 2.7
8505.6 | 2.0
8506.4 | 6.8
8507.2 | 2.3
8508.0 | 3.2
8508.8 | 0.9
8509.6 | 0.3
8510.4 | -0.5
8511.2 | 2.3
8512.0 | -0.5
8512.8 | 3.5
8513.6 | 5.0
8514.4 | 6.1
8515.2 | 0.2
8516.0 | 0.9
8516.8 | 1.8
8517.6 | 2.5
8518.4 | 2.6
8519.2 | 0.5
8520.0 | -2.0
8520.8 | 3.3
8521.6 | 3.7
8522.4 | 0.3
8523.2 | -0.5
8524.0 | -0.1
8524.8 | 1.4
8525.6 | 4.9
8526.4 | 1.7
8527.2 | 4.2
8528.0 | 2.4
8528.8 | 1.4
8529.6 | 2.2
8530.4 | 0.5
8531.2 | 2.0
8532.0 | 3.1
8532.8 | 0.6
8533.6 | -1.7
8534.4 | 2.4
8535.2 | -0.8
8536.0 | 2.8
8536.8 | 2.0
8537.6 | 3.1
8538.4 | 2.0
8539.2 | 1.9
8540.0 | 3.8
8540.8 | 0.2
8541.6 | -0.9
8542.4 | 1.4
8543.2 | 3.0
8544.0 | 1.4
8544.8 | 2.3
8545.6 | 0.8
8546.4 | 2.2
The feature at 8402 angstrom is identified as [O II] 3727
